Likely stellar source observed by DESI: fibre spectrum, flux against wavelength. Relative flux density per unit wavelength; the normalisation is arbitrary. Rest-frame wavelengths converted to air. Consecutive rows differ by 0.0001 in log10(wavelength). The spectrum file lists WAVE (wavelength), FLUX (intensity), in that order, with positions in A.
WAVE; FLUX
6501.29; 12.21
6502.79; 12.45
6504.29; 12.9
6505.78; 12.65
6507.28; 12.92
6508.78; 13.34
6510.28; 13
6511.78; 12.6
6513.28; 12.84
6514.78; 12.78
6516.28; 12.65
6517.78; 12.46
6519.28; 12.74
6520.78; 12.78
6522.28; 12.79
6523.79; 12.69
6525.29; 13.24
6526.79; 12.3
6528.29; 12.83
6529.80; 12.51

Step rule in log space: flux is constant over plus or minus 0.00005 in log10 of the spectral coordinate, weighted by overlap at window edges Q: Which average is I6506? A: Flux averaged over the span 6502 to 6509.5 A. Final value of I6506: 12.8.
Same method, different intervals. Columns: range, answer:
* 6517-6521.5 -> 12.7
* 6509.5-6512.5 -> 12.8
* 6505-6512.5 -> 12.9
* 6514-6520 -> 12.7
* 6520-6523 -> 12.8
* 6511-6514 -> 12.7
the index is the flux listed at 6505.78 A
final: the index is 12.65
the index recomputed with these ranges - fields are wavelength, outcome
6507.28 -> 12.92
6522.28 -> 12.79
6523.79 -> 12.69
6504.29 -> 12.9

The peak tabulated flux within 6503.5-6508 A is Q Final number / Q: 12.92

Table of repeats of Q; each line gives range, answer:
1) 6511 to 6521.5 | 12.84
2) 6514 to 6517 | 12.78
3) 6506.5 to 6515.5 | 13.34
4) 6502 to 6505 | 12.9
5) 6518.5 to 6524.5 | 12.79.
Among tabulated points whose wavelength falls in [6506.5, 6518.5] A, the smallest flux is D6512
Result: 12.46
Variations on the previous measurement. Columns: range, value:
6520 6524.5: 12.69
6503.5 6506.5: 12.65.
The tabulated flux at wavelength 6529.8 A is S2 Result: 12.51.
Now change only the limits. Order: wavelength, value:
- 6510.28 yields 13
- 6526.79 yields 12.3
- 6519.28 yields 12.74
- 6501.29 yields 12.21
